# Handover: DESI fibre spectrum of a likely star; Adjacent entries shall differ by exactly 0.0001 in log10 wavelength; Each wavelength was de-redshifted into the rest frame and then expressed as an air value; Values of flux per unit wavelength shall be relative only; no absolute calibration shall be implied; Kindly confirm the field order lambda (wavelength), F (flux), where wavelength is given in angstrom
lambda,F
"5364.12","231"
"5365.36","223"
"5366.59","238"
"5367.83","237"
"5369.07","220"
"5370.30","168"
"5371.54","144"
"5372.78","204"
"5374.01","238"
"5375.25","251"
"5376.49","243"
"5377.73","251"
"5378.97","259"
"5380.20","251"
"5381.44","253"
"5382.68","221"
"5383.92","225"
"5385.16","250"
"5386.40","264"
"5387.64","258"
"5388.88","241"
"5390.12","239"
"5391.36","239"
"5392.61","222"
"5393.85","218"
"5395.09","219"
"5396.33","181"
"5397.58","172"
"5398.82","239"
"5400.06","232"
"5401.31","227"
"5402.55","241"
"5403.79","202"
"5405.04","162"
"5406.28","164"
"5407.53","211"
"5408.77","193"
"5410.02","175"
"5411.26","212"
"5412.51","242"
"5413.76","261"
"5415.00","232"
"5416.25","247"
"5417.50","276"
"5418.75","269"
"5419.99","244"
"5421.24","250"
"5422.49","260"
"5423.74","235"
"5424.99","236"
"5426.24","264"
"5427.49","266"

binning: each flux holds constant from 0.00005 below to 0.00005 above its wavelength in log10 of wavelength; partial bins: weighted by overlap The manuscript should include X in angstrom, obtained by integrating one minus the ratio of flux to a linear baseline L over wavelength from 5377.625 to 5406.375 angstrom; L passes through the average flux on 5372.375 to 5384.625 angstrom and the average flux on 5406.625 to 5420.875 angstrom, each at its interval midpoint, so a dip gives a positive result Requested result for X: 1.3 angstrom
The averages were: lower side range 240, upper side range 232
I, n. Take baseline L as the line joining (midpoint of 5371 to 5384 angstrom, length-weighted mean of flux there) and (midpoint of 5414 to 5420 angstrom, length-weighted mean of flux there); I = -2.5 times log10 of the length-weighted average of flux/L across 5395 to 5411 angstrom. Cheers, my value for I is 0.22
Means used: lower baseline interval 232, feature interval 201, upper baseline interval 255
